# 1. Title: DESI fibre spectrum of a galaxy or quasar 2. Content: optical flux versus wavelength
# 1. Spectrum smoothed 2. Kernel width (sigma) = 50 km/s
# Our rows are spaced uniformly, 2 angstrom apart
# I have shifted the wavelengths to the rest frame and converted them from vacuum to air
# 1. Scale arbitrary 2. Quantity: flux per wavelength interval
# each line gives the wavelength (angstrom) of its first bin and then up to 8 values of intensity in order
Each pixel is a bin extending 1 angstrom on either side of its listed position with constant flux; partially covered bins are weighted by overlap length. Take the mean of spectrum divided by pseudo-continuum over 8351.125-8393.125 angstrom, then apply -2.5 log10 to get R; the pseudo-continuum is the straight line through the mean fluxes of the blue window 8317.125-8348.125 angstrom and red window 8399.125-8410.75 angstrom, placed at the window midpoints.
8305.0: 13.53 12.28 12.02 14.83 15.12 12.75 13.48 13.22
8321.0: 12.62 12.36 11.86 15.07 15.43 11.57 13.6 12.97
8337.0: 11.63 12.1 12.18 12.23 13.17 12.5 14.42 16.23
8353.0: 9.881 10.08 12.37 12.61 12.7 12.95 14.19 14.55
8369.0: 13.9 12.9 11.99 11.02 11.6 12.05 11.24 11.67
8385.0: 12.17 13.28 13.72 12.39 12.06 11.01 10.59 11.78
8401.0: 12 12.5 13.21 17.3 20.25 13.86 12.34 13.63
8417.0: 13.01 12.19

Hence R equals 0.119 mag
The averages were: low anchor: 12.9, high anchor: 14.7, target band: 12.4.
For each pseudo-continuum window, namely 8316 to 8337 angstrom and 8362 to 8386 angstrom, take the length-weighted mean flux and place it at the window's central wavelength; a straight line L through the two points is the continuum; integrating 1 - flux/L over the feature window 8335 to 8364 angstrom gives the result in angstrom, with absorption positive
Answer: 0.7 angstrom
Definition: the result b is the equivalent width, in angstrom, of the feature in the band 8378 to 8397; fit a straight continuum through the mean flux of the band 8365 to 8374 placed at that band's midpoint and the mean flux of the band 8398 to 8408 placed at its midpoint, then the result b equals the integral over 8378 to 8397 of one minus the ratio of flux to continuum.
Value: 1.8 angstrom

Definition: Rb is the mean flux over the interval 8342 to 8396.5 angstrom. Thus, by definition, 12.5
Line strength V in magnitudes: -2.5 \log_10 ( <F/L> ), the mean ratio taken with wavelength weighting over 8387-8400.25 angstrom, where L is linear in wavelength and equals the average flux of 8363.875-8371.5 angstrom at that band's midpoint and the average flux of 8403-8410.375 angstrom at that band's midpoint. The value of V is 0.27 mag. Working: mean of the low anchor 13.9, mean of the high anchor 16.2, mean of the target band 12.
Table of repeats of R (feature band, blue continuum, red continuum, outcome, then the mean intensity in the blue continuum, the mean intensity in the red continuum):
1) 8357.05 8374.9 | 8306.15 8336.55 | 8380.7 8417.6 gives 0.008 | 13.3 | 13.1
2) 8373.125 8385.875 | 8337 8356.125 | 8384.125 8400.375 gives 0.053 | 12.5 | 12.1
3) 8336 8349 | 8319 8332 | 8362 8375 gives 0.061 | 13.2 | 13.2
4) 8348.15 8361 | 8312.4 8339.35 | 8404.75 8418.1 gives 0.092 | 13.1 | 14.9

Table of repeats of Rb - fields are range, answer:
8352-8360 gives 11.2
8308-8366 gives 13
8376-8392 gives 12.3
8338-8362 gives 12.5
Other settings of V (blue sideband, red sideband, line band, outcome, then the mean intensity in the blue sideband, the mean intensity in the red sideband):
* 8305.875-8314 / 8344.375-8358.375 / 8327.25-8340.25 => 0.004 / 13.6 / 12.6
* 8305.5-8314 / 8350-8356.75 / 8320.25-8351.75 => -0.037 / 13.6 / 12.1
